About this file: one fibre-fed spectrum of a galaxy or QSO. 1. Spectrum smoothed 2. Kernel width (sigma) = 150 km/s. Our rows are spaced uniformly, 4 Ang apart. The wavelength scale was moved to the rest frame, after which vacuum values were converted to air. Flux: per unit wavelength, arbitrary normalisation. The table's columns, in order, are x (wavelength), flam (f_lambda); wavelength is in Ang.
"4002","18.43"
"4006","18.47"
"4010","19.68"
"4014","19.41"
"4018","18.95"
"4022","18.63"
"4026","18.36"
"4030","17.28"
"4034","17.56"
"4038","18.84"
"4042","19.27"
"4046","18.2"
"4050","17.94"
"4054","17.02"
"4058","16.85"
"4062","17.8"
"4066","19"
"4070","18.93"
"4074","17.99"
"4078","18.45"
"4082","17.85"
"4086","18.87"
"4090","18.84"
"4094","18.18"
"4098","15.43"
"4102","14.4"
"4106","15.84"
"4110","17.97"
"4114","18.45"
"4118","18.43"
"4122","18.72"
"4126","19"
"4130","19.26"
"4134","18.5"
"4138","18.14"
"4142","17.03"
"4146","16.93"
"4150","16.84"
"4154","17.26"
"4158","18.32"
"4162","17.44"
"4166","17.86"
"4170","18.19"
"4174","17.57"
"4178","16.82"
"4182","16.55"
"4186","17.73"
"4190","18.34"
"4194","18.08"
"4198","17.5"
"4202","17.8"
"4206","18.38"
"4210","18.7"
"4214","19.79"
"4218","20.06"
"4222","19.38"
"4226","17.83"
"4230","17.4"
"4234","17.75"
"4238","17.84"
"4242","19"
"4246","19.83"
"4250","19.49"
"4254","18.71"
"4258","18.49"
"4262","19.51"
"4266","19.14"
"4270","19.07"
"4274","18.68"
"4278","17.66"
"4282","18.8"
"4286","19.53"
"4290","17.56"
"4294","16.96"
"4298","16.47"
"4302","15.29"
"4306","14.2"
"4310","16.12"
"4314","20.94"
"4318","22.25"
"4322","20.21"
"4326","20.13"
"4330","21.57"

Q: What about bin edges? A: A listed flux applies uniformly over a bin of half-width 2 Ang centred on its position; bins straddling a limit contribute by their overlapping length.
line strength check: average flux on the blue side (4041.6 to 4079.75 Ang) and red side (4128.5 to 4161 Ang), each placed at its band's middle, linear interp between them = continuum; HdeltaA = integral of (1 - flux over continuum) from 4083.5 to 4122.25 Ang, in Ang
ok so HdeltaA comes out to 0.99 Ang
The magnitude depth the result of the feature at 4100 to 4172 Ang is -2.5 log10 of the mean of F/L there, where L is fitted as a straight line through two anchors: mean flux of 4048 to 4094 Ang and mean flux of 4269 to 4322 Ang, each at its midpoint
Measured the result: 0.02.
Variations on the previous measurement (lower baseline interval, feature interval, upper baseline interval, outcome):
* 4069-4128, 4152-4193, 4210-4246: 0.04 mag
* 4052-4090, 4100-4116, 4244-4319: 0.09 mag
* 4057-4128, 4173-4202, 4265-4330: 0.03 mag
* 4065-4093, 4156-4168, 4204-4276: 0.05 mag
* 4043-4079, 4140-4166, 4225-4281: 0.06 mag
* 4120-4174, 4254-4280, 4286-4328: -0.04 mag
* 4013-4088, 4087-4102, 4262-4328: 0.07 mag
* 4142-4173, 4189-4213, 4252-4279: -0.01 mag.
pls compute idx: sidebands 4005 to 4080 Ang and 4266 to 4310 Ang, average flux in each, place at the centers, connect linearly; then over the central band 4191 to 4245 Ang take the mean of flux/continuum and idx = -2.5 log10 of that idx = -0.05 mag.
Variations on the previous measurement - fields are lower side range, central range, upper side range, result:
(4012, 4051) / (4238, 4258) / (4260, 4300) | -0.04 mag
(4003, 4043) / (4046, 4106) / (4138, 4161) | 0.03 mag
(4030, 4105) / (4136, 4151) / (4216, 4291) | 0.06 mag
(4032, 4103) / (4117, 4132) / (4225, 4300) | -0.05 mag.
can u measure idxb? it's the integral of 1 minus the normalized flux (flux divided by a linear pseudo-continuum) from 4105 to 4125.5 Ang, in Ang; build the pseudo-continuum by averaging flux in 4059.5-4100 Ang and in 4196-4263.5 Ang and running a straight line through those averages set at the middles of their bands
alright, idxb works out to 0.2 Ang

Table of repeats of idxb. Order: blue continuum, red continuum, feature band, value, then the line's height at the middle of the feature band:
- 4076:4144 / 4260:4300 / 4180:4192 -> 0.3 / 18.1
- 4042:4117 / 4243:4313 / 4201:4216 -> -0.7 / 17.9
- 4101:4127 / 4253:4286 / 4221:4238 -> 0.5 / 18.5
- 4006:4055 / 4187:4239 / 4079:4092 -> -0.1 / 18.4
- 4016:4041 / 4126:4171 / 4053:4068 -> 0.4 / 18.2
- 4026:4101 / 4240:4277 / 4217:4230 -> 0.1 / 18.9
